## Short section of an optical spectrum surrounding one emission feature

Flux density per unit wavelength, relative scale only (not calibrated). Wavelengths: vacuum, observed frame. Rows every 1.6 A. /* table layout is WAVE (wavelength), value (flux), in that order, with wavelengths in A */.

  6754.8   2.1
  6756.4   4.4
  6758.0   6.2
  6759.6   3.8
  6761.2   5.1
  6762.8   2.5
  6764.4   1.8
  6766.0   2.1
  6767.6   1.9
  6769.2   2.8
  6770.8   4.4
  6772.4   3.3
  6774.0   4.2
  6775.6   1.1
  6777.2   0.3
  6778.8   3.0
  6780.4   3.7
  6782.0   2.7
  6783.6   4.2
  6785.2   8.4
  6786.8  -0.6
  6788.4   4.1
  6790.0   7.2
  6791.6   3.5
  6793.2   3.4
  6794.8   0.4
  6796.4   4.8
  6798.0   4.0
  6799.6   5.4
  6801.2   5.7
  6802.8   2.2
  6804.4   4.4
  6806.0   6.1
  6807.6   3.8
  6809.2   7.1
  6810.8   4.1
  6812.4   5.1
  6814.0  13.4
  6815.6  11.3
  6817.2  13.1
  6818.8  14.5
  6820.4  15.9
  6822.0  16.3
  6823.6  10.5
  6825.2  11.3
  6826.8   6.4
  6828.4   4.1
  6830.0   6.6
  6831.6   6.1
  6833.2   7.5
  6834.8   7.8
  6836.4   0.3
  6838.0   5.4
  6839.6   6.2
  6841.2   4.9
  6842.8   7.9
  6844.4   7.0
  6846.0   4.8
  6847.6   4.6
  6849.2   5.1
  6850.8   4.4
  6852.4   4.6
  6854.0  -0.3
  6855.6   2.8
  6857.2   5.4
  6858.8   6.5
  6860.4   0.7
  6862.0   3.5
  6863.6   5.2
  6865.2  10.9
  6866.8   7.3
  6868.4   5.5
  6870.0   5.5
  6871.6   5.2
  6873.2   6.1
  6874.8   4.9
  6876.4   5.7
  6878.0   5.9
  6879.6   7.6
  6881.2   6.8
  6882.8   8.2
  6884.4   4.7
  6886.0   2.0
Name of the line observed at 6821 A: [O II] 3727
